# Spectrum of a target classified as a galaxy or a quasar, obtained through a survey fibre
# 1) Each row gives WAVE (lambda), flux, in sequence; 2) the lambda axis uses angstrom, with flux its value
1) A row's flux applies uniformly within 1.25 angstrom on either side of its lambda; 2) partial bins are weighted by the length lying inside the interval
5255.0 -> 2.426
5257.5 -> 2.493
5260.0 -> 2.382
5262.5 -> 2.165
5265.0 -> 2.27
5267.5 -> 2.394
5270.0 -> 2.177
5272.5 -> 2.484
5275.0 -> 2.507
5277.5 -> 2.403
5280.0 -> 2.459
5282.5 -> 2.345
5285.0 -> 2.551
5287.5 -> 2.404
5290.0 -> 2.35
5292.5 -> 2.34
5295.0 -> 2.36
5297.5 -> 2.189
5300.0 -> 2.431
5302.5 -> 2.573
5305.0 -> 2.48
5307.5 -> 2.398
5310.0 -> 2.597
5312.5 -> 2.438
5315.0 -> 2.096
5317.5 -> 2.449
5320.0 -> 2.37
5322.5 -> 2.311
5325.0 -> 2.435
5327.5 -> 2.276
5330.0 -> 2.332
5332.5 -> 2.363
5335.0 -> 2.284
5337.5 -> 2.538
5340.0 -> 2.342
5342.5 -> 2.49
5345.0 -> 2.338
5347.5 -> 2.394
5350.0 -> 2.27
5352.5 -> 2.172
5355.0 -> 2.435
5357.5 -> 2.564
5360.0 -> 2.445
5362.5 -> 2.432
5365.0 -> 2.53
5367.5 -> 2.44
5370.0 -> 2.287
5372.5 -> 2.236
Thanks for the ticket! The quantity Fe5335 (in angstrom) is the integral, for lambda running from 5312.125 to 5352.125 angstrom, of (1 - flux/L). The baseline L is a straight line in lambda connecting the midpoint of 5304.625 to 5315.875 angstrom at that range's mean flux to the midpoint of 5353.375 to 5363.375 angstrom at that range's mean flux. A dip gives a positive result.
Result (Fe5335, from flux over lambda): 1.29 angstrom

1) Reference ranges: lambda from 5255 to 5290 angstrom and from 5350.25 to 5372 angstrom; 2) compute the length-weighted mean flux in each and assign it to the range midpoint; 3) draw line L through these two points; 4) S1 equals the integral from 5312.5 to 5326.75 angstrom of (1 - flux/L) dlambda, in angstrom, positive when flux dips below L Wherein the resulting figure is 0.3 angstrom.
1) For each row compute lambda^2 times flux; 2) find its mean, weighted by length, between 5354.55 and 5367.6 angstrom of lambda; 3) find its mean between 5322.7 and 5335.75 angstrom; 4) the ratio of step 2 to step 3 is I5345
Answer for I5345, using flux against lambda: 1.07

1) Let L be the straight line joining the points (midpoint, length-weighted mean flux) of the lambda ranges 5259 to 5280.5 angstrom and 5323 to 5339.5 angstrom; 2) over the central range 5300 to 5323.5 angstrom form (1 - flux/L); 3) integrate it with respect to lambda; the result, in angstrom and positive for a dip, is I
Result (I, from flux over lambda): -0.5 angstrom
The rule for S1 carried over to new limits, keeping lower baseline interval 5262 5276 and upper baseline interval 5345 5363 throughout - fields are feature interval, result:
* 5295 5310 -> -0.4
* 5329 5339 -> 0.0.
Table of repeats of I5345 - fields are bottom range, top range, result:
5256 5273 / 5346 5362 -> 1.06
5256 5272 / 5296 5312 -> 1.07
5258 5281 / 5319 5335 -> 1.01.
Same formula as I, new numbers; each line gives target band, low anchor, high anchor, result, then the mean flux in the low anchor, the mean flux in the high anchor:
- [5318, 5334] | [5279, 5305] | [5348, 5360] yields 0.2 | 2.4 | 2.37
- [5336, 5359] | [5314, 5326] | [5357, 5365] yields 0.4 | 2.33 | 2.48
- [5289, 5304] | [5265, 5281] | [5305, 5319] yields 0.1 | 2.39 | 2.4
